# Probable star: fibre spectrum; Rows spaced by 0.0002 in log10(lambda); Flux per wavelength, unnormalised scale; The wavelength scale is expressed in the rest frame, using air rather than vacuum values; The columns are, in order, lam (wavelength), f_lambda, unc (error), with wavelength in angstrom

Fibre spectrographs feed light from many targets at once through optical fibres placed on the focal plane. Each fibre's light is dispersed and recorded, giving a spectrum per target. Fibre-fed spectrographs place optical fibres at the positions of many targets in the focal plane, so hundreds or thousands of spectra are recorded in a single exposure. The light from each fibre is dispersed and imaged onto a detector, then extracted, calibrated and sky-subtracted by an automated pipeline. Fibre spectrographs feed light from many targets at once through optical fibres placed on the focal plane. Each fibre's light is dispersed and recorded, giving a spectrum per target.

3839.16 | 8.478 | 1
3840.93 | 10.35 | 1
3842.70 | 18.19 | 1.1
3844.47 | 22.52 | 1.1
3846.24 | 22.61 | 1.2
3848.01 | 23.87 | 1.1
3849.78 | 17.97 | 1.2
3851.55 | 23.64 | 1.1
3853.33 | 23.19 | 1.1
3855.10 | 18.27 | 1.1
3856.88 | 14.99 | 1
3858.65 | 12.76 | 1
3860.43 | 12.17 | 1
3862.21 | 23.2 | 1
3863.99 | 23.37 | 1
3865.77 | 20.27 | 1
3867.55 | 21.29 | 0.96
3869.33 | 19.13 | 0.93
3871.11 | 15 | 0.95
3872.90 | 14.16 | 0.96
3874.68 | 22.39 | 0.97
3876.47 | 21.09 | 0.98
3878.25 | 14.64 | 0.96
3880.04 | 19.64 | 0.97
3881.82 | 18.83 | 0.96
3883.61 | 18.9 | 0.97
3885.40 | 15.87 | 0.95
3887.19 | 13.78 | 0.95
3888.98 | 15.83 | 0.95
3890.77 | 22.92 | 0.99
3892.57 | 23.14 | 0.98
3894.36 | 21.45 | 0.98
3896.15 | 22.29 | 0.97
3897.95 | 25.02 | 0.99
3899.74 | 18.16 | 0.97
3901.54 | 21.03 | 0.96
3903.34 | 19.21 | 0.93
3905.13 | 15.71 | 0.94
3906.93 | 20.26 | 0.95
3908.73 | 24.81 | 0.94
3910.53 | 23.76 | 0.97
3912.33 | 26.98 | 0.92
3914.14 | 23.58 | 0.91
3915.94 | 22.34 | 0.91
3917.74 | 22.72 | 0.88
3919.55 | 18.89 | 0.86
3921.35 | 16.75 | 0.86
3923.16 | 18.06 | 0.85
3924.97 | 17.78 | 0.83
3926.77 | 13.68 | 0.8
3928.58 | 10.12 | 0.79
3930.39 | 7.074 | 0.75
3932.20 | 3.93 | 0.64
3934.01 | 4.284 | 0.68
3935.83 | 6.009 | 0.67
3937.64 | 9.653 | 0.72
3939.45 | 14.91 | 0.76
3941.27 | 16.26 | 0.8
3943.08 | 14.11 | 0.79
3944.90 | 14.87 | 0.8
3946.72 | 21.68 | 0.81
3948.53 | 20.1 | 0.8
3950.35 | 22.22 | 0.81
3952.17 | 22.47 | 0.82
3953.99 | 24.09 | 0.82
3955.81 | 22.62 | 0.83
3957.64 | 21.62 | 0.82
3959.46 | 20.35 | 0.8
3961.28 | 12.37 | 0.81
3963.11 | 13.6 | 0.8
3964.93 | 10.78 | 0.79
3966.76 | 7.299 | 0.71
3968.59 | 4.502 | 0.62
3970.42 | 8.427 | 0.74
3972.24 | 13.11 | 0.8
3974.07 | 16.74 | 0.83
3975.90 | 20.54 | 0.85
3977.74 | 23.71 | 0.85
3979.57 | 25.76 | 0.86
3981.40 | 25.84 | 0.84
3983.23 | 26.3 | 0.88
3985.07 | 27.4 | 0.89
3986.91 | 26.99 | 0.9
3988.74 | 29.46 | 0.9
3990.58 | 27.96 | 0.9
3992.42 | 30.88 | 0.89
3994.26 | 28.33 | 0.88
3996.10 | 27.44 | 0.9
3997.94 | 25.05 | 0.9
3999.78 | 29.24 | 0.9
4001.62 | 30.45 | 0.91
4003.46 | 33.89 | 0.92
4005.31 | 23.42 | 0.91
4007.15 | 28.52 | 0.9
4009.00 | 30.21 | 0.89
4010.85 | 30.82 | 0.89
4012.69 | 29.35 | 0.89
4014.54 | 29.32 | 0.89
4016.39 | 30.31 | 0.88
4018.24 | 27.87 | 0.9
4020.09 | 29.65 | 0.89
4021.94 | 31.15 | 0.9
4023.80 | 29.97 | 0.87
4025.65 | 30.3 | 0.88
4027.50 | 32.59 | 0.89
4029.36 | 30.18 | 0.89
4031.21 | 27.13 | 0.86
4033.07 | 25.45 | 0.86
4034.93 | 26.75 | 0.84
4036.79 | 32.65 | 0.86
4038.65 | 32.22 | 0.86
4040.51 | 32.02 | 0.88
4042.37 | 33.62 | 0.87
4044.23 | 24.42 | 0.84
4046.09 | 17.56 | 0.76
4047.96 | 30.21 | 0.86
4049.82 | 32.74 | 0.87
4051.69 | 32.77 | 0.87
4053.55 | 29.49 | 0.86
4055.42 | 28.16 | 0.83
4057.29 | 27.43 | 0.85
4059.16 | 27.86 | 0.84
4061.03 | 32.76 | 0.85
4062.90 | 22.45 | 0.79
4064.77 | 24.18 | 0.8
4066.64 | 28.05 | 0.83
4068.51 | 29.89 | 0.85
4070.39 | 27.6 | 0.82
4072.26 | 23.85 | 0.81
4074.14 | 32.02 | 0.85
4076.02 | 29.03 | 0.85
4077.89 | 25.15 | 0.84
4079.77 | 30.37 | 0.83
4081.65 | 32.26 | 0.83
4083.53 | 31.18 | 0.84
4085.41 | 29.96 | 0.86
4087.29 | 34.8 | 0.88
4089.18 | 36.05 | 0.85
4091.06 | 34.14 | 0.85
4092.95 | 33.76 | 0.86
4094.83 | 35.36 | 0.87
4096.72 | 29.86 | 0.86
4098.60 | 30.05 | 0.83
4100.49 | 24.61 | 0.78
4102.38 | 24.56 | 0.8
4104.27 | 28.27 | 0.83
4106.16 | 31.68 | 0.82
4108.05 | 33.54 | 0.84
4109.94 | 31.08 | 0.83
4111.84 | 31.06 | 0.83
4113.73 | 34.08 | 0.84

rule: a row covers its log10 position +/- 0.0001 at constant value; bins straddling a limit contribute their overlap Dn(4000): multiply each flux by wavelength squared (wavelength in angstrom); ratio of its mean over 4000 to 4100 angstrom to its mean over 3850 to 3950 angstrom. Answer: 1.79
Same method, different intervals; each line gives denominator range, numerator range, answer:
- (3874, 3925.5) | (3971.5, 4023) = 1.41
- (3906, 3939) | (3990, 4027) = 1.90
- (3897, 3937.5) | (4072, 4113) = 1.96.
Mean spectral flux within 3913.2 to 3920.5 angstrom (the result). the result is 21.9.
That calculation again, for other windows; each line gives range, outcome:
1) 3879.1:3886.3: 18.3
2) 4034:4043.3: 31.5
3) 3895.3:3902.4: 21.6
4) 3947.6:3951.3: 21.2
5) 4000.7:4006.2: 29.3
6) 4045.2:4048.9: 24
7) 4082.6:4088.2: 32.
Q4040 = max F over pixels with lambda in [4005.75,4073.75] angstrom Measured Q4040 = 33.62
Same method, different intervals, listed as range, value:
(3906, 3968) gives 26.98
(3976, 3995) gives 30.88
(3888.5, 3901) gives 25.02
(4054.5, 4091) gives 36.05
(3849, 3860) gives 23.64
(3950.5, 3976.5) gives 24.09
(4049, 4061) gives 32.77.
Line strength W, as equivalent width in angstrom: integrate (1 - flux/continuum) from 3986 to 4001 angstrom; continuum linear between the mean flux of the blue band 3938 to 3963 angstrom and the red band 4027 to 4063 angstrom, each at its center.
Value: -3.1 angstrom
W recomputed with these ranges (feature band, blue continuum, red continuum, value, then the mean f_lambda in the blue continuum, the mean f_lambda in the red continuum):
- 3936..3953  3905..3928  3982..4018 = 4.7 angstrom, 20.4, 28.7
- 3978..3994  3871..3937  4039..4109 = -2.7 angstrom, 17.8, 29.5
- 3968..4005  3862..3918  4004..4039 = 3.9 angstrom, 20.3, 29.4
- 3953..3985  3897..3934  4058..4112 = 6.0 angstrom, 18.1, 29.8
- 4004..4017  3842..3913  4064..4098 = -1.1 angstrom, 19.8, 30.5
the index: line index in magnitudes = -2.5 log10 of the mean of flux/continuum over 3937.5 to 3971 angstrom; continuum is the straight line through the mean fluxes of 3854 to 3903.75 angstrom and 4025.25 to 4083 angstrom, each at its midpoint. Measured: 0.39 mag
